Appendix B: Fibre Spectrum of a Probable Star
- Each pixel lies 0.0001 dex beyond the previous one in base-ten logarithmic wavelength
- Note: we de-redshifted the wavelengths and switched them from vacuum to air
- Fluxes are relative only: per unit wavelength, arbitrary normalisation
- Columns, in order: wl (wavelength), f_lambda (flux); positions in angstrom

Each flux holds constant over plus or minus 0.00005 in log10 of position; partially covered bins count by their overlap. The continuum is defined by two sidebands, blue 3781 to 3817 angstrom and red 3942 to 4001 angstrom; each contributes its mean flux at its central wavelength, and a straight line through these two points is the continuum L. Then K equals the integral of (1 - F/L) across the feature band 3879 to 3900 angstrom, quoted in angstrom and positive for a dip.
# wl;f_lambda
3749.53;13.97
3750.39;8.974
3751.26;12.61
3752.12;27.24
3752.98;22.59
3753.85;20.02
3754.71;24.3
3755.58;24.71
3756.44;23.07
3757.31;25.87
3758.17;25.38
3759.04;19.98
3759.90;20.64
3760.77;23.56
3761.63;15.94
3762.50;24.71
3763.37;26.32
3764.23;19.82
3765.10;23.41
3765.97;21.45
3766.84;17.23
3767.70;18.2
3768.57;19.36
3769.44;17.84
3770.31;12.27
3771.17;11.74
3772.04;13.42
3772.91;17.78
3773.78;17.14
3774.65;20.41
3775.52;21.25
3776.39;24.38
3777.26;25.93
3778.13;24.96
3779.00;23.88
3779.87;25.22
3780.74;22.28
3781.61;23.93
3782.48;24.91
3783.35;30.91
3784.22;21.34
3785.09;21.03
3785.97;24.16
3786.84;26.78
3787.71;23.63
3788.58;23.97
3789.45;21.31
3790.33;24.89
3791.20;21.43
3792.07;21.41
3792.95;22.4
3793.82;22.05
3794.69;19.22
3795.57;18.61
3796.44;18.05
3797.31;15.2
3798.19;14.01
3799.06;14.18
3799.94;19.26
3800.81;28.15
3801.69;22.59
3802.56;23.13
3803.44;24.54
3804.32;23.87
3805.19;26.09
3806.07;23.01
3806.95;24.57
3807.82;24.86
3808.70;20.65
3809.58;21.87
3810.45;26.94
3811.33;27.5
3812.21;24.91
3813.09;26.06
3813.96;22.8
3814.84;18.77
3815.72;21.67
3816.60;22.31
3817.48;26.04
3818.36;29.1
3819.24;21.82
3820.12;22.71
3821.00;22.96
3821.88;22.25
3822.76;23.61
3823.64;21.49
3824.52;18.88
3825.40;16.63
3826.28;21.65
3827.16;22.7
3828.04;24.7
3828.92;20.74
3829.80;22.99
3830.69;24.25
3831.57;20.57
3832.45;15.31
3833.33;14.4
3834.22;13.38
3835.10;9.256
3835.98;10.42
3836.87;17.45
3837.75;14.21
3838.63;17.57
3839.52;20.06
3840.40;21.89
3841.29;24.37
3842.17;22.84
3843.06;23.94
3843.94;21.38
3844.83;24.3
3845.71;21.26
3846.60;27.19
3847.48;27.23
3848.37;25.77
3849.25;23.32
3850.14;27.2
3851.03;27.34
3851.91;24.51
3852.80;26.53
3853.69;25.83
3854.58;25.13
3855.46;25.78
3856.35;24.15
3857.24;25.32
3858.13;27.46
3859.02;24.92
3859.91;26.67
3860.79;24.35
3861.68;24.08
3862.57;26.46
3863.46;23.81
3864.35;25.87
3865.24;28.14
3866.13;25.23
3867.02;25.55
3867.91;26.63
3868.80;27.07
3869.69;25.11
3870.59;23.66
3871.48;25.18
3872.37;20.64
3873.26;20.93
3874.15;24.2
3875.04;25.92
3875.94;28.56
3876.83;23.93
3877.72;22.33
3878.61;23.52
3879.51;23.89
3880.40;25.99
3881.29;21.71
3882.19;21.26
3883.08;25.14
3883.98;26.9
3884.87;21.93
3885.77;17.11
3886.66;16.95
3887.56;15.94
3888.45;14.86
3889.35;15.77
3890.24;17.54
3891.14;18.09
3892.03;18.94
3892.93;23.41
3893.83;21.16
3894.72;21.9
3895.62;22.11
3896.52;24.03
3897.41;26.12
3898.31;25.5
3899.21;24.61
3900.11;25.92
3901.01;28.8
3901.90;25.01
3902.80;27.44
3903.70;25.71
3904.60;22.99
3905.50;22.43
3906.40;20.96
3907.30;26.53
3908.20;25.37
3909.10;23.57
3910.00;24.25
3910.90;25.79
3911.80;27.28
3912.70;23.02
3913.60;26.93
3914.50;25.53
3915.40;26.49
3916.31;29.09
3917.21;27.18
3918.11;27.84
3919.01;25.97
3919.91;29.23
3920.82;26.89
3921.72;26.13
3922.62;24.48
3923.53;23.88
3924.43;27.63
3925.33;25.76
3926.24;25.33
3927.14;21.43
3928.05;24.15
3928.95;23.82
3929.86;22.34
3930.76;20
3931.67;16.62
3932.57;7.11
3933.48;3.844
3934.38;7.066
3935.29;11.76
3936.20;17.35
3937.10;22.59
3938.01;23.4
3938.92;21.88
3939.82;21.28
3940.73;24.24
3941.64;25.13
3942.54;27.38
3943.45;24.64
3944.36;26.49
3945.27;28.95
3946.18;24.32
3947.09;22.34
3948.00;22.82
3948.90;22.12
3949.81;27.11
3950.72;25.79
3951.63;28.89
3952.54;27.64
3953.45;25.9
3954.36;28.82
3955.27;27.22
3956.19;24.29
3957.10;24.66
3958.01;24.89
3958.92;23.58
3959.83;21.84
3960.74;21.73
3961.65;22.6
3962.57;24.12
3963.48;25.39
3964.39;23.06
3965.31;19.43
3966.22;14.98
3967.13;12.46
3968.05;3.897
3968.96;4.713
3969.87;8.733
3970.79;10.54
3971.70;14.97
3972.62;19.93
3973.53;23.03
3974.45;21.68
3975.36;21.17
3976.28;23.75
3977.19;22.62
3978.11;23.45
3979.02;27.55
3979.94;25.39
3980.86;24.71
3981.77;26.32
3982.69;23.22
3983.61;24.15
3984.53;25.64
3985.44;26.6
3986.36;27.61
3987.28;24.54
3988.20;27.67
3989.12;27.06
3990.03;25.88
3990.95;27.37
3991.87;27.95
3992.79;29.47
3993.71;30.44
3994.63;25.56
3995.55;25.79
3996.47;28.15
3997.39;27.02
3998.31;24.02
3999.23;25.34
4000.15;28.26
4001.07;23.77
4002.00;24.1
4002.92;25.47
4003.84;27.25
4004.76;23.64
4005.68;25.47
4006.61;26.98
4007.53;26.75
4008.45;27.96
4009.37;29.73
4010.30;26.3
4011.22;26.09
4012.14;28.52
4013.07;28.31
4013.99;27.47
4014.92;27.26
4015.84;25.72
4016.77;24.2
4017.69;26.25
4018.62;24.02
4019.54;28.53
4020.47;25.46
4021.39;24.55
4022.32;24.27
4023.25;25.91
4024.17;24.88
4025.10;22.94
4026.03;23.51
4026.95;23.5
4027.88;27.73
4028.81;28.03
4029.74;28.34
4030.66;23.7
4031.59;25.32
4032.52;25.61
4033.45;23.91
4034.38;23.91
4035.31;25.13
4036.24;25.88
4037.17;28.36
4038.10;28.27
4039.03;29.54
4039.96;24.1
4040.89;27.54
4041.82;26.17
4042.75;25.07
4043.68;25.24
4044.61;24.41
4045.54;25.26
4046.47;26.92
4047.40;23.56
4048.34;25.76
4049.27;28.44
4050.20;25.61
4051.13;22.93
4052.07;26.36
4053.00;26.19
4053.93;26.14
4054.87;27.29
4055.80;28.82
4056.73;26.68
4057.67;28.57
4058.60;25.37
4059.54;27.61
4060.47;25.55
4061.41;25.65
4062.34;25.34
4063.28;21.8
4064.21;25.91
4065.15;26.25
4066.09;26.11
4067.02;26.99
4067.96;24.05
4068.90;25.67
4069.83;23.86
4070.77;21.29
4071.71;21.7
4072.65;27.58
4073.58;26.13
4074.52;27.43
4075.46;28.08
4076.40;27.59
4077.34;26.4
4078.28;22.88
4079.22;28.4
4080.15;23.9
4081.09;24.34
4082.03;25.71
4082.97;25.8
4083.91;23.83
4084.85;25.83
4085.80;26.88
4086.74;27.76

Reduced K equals 1.5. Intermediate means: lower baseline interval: 22.6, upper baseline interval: 23.6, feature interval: 21.4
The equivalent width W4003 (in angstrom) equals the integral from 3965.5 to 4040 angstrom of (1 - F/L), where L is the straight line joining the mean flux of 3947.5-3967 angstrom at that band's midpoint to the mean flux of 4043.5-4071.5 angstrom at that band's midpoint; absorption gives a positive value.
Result 1.0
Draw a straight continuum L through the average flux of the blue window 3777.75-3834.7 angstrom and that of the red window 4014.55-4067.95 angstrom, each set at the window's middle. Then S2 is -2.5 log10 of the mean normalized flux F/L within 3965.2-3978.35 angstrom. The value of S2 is 0.46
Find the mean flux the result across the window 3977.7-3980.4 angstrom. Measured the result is 25.5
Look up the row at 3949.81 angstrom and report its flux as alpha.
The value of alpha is 27.11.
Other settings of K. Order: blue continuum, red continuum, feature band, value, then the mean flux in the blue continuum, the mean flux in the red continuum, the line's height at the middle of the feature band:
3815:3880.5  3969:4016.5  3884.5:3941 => 3.52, 23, 24.9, 23.8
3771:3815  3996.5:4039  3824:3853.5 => 2.51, 22.3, 26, 23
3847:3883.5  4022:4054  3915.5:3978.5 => 8.70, 25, 25.7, 25.3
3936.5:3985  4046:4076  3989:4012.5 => -2.92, 22.4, 25.8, 23.8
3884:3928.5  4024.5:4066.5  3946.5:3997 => 3.39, 23.8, 25.9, 24.8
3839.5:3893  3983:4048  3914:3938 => 2.61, 23.6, 26.1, 24.6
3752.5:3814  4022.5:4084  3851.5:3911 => -1.14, 22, 25.7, 23.3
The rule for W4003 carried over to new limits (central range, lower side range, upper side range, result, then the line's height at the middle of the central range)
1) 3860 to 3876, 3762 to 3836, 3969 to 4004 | -1.8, 22.5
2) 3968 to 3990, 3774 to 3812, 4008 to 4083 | 3.0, 25.1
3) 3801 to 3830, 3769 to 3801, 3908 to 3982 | -2.6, 21.3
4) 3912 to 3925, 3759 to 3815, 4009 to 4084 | -1.4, 23.8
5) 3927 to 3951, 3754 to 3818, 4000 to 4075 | 3.4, 24.4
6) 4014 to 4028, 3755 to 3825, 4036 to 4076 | 0.1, 25.4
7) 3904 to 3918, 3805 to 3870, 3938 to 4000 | -1.2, 23.3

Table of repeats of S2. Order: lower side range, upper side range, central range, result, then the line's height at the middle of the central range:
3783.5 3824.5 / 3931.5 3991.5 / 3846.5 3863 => -0.15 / 22.3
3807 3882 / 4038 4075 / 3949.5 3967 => 0.02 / 24.6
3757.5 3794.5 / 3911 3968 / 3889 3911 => -0.03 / 22.7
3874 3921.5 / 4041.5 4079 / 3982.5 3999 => -0.07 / 24.9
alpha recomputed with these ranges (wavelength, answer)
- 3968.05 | 3.897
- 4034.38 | 23.91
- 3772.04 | 13.42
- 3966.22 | 14.98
